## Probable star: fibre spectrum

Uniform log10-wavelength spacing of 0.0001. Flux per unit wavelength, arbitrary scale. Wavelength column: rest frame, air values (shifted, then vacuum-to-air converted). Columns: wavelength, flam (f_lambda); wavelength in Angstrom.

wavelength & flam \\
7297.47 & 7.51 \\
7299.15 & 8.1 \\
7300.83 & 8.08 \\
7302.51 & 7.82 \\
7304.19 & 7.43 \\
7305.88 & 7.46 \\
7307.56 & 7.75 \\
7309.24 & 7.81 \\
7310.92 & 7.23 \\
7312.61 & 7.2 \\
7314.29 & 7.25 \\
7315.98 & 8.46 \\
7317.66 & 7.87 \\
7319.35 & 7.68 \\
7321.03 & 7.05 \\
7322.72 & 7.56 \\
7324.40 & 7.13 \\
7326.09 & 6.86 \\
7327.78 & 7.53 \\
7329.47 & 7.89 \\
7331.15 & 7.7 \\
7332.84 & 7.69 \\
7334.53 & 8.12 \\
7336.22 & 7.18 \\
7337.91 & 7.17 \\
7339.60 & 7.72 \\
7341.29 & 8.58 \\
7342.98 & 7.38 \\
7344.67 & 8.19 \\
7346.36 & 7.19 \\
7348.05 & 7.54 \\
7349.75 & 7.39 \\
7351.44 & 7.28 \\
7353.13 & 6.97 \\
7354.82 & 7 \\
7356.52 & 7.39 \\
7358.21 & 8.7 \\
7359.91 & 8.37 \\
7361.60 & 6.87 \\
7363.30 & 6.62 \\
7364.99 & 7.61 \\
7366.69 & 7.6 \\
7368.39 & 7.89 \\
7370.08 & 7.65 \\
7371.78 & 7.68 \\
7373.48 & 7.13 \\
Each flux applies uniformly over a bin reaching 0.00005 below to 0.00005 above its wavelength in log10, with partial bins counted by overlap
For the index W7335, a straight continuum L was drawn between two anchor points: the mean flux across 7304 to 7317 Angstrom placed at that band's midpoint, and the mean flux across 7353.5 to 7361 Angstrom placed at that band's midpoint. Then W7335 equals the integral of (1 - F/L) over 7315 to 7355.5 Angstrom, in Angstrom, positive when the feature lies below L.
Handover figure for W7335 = 0.7 Angstrom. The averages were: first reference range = 7.58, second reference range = 7.78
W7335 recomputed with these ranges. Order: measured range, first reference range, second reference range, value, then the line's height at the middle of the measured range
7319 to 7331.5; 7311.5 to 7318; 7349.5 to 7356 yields 0.2 Angstrom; 7.52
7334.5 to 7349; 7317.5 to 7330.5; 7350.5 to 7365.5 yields -0.4 Angstrom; 7.43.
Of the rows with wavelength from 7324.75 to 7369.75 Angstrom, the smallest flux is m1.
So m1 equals 6.62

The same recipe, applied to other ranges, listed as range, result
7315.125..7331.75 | 6.86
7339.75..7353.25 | 6.97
